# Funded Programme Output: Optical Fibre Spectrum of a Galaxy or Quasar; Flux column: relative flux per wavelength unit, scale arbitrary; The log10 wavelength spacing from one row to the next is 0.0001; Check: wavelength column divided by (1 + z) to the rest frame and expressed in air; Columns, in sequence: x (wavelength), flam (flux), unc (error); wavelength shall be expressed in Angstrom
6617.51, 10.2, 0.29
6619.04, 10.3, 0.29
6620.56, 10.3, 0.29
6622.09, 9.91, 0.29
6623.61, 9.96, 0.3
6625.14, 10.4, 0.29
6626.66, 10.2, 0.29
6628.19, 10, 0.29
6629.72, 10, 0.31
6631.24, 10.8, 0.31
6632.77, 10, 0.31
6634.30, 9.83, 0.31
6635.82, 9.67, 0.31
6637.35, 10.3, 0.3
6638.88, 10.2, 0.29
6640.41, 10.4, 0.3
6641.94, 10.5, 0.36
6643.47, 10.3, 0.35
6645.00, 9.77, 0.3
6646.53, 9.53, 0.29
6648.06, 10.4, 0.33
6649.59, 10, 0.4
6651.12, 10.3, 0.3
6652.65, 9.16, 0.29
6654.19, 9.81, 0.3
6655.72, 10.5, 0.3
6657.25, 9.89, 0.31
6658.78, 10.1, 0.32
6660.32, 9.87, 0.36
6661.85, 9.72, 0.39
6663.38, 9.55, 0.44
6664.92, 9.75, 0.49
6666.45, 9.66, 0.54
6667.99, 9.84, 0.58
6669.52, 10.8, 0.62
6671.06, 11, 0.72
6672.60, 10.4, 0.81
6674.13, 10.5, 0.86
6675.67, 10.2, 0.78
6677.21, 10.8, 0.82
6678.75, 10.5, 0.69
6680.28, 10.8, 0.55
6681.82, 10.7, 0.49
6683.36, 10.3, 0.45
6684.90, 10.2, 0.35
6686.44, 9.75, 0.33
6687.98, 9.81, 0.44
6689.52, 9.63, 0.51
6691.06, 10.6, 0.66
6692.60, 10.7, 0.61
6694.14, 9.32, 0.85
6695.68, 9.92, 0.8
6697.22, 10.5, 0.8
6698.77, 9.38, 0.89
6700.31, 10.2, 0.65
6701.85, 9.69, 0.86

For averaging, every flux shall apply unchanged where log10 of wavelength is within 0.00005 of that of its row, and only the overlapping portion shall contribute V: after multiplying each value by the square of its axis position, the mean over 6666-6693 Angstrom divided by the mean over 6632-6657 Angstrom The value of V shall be 1.04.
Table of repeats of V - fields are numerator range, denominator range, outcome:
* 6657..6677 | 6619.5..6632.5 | 1.01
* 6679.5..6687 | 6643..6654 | 1.06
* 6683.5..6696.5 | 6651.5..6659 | 1.02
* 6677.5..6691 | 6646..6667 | 1.05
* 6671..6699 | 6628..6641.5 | 1.03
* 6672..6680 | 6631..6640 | 1.05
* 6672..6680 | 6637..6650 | 1.05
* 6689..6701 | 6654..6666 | 1.02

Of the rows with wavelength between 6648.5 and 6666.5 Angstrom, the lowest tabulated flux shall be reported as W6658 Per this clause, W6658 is 9.16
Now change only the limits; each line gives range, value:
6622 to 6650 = 9.53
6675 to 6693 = 9.63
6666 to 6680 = 9.66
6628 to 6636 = 9.67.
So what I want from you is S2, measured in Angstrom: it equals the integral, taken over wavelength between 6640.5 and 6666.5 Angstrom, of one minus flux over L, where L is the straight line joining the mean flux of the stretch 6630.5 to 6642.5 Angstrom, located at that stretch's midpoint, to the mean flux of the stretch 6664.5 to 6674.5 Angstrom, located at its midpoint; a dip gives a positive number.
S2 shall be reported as 0.8 Angstrom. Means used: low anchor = 10.2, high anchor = 10.3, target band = 9.95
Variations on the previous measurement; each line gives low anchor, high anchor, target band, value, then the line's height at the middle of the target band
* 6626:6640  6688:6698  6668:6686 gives -0.75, 10.1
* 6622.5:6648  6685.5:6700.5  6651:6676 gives -0.01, 10.1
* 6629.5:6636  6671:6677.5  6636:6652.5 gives 0.18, 10.2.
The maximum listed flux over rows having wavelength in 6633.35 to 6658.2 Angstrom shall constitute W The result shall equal 10.5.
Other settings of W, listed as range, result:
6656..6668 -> 10.1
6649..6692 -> 11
